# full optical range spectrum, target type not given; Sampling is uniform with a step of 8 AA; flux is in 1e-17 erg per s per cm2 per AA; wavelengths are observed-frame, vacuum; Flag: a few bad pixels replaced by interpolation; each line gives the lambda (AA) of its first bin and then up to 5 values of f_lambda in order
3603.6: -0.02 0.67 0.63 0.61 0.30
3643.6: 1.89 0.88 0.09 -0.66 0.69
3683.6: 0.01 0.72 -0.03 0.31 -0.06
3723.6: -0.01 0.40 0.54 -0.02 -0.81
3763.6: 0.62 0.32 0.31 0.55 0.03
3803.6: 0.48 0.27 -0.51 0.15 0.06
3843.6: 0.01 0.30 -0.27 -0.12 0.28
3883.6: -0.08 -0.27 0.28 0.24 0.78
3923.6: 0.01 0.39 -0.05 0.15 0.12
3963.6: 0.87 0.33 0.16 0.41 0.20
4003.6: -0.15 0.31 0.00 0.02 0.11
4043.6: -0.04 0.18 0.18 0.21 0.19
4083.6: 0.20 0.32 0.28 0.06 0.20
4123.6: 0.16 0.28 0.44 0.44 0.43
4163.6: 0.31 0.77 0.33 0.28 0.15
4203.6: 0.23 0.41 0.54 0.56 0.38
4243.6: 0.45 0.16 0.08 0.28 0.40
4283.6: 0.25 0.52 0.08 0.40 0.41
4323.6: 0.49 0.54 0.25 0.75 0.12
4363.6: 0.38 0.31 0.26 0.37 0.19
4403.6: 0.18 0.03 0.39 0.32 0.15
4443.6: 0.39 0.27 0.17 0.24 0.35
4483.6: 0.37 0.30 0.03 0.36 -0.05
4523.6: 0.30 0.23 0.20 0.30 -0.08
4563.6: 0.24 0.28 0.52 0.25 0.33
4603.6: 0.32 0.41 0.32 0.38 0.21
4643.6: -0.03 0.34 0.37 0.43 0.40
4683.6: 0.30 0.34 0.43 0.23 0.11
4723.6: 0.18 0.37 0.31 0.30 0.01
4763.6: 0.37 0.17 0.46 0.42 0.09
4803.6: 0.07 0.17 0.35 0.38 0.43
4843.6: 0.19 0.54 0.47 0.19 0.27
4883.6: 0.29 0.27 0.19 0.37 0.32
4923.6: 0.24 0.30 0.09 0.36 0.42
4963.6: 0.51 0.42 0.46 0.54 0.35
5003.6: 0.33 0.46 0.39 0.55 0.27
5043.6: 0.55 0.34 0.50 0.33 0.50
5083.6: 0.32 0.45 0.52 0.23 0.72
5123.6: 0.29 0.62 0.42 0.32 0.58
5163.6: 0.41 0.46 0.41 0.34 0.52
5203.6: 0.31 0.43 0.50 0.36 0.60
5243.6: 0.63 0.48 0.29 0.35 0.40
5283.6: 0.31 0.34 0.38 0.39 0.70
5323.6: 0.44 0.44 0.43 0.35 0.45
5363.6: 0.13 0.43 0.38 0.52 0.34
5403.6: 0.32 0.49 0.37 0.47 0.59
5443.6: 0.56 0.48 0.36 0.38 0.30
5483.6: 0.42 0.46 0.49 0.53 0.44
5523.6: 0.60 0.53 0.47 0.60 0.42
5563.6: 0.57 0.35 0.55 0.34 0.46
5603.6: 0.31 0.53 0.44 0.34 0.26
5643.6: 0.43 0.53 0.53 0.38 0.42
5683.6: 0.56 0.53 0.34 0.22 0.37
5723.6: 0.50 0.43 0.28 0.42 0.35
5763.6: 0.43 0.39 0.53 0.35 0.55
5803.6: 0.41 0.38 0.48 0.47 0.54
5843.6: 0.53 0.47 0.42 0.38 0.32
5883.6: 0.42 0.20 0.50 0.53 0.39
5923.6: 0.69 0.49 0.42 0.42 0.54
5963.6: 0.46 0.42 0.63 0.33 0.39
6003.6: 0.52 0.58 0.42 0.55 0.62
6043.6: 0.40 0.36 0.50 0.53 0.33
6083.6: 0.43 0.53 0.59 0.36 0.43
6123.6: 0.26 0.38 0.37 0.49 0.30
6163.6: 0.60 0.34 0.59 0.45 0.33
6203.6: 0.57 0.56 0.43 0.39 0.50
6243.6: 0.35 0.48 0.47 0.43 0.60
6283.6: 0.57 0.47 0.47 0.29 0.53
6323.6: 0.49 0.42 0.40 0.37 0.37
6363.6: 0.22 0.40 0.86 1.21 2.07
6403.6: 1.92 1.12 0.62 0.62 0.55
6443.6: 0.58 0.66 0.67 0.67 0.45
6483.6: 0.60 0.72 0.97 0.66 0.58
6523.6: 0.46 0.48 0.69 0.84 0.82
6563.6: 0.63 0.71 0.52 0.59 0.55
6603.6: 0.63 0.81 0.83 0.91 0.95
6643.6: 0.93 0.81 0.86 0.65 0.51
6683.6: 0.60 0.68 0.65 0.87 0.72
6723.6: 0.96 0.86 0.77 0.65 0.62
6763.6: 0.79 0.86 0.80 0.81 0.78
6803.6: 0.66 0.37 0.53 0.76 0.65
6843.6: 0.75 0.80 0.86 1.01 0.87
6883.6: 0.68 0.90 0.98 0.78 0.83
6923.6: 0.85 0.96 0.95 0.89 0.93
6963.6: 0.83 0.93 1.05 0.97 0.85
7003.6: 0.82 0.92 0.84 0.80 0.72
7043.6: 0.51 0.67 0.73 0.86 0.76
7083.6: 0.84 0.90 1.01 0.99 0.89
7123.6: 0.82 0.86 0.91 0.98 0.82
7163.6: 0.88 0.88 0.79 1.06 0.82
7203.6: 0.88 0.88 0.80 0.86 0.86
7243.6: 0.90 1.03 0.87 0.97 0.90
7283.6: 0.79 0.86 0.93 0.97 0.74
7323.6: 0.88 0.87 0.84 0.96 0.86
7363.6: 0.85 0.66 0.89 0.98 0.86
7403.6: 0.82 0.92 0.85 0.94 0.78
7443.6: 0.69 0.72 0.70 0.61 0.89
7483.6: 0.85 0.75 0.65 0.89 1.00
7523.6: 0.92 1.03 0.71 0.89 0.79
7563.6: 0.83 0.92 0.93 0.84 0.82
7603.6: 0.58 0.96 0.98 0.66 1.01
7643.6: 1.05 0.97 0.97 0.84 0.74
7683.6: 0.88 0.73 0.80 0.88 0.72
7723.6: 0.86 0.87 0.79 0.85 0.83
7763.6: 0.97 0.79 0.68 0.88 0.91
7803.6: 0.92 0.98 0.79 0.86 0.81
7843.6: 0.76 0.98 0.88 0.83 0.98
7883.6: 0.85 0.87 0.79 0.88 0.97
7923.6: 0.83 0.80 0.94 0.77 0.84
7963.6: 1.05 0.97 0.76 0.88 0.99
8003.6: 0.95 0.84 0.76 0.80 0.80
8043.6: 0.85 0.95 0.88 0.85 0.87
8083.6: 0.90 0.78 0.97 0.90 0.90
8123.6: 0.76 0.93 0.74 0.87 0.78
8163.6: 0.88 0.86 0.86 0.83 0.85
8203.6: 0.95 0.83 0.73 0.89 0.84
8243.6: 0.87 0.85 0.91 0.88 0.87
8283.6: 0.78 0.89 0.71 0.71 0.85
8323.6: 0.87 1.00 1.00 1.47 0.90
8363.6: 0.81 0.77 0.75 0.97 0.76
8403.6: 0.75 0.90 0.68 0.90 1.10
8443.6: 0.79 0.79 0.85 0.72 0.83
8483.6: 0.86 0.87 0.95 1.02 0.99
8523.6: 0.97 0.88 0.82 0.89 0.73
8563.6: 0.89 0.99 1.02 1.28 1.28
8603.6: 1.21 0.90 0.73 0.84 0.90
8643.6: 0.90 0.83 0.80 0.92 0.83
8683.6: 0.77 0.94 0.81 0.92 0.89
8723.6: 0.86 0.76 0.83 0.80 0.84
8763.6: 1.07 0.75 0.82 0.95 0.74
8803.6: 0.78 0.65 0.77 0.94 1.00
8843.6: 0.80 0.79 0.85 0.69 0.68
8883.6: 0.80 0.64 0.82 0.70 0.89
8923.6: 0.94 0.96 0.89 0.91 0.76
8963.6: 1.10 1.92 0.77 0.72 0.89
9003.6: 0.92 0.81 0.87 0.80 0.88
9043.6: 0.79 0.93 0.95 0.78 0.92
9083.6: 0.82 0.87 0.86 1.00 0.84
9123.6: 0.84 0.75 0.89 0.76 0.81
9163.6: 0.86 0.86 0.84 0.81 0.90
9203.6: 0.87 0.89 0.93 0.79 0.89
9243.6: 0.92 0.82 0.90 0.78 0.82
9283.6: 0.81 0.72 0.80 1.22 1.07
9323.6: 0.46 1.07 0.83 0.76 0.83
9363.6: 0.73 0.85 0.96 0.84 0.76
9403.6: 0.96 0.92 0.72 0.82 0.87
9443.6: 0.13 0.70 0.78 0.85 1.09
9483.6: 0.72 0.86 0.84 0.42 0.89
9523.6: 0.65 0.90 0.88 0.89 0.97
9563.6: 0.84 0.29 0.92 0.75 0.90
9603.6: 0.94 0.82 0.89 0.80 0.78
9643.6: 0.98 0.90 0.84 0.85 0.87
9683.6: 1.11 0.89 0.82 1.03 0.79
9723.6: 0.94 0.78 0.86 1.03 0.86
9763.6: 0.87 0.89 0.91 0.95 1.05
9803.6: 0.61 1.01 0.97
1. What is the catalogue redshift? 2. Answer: 0.716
